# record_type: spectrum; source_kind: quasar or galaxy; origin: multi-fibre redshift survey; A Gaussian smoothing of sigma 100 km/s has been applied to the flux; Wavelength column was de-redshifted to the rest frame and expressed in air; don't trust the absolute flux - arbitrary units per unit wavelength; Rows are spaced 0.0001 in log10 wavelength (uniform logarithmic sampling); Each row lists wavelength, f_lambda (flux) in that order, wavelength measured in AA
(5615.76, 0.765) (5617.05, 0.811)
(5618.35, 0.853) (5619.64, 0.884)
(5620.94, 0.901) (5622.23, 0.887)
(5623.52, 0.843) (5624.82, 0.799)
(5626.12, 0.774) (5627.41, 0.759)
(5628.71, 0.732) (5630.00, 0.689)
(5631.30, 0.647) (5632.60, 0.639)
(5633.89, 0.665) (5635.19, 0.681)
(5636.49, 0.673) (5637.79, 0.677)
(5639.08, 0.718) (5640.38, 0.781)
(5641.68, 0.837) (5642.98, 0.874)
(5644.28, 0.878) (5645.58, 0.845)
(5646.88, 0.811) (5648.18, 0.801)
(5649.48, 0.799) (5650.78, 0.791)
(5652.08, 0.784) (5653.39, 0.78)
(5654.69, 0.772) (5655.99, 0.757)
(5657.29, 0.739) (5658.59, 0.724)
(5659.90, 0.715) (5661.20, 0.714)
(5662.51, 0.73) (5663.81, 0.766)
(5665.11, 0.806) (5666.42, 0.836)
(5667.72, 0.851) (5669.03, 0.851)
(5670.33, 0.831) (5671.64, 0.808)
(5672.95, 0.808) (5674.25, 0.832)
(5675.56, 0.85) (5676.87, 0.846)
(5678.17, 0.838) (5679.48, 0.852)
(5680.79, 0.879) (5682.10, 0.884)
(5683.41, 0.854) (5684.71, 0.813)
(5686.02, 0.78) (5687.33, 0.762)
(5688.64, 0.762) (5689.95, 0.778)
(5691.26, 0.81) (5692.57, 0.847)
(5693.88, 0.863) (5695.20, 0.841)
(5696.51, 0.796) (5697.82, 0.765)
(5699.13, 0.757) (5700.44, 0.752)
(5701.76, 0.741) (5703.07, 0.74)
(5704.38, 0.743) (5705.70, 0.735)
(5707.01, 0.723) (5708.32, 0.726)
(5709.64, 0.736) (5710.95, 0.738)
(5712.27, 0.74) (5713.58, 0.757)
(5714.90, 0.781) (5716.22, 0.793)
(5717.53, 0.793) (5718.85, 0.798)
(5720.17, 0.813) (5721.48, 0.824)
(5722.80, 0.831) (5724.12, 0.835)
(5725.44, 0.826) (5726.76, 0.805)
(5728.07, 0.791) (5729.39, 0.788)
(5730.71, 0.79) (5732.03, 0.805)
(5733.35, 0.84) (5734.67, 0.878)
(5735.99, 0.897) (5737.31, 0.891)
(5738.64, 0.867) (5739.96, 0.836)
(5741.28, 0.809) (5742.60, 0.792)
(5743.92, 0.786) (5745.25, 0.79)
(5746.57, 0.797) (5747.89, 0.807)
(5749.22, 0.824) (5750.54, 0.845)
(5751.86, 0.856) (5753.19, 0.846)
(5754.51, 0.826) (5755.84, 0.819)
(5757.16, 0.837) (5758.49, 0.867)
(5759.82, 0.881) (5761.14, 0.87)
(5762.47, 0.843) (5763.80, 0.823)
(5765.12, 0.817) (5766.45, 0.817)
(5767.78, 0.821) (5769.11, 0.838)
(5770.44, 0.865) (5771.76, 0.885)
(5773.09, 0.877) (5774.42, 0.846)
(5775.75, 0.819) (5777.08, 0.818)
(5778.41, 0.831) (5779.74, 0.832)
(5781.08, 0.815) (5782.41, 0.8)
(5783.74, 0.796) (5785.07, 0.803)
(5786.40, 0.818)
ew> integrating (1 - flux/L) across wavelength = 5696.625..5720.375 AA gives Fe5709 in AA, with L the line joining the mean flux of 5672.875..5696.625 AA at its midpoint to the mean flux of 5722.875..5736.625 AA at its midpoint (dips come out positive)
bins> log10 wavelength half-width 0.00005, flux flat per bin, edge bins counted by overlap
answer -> 1.99 AA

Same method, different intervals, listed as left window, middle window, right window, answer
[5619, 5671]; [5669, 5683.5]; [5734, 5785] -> -0.9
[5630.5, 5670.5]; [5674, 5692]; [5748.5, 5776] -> -0.8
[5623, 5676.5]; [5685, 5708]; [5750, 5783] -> 0.7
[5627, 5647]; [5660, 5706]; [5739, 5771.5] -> -1.6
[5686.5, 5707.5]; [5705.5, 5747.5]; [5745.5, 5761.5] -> 0.4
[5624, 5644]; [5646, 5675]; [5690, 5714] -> -1.6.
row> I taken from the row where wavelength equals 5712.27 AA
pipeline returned 0.74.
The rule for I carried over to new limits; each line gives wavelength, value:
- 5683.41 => 0.854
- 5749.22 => 0.824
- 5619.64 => 0.884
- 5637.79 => 0.677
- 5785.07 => 0.803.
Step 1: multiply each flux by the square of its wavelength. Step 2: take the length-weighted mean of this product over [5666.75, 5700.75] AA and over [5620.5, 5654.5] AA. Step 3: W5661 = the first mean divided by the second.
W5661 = 1.08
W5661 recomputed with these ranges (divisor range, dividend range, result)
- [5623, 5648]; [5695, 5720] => 1.03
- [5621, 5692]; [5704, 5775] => 1.07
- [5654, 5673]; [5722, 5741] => 1.09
